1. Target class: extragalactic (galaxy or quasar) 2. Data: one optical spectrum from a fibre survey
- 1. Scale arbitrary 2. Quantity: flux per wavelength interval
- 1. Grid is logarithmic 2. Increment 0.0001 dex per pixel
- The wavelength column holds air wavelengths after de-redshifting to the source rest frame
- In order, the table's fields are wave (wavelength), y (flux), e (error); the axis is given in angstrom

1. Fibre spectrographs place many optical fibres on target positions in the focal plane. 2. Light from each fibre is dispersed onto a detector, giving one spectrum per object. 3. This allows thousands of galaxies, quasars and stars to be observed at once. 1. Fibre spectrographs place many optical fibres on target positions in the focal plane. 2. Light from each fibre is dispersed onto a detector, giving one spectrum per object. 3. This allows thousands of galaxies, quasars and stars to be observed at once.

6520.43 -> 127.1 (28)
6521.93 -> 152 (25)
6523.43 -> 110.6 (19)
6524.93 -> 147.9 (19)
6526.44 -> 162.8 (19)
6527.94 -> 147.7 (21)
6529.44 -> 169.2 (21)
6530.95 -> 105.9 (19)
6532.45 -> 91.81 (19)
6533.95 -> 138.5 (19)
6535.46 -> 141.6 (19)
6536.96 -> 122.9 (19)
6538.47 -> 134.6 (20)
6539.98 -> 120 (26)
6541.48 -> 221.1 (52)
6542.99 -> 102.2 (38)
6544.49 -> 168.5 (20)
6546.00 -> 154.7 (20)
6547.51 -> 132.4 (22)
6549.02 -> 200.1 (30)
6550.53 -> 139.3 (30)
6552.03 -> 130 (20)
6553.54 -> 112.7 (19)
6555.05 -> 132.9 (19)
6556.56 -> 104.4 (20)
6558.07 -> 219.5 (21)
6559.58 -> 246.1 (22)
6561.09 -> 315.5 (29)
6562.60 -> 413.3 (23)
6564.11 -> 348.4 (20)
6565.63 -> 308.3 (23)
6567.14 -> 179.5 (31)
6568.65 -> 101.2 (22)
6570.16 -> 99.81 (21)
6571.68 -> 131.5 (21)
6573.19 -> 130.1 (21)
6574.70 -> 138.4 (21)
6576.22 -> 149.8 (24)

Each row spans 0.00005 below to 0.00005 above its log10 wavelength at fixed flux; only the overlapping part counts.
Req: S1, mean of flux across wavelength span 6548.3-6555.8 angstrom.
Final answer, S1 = 143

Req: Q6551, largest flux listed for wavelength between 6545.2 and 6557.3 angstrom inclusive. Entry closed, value 200.1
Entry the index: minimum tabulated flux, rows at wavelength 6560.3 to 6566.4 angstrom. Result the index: 308.3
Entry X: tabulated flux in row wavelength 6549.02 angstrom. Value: 200.1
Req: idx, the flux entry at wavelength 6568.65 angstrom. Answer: 101.2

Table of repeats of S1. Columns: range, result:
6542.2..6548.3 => 140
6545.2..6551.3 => 157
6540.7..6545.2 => 164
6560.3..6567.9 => 312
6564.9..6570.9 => 172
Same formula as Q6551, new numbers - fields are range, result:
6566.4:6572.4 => 179.5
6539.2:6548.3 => 221.1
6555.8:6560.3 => 246.1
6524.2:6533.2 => 169.2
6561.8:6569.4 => 413.3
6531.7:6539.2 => 141.6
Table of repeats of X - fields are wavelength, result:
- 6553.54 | 112.7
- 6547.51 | 132.4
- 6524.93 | 147.9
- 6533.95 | 138.5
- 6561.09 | 315.5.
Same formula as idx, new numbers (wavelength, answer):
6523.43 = 110.6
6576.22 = 149.8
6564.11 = 348.4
